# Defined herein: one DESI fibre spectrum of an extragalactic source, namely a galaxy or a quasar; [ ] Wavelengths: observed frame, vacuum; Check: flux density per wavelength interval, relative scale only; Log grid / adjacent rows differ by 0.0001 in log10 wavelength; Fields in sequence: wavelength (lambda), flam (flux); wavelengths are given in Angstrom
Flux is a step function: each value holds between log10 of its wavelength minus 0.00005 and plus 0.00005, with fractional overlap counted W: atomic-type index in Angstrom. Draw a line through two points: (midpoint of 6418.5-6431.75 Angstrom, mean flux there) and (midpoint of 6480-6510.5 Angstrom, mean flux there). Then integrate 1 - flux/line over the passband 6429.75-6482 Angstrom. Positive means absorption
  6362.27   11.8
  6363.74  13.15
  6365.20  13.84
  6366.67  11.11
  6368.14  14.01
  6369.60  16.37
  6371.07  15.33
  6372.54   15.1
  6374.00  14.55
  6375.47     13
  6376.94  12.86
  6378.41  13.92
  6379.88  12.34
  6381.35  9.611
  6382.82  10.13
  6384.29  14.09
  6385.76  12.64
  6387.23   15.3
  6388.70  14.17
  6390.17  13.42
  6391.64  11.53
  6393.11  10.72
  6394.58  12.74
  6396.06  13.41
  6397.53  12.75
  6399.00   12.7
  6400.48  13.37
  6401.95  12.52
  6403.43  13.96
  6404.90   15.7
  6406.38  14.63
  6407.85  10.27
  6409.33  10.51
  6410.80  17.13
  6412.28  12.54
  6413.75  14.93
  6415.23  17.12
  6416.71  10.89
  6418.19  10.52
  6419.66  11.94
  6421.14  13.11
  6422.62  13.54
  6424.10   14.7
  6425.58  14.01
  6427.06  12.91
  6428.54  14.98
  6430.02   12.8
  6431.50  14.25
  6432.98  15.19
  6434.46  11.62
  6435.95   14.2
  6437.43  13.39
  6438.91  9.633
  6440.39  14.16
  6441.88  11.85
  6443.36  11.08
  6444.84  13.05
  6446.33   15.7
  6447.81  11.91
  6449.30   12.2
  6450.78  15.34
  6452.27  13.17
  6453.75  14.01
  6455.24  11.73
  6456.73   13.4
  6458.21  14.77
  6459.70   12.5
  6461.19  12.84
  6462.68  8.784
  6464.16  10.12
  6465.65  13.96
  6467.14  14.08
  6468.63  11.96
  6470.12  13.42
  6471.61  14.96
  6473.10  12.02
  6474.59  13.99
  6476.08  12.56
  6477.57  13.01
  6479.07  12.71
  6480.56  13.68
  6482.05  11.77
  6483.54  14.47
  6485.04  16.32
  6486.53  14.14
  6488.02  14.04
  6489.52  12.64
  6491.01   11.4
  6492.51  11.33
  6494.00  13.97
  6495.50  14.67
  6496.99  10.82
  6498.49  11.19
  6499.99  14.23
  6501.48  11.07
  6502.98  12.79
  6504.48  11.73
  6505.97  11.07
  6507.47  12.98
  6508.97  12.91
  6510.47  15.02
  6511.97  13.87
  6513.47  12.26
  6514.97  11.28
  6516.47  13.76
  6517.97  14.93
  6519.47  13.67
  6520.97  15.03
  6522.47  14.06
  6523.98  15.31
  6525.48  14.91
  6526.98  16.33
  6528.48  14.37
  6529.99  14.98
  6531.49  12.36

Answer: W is 1.0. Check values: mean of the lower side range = 13.5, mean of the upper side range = 12.9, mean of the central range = 13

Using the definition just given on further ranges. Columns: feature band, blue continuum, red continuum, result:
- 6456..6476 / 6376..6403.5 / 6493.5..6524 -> 0.23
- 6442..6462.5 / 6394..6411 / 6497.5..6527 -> 0.32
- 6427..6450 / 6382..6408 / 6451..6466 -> -0.59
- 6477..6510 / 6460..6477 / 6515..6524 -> 1.15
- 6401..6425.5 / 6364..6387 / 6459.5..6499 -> -0.46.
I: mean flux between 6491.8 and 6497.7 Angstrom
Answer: 12.7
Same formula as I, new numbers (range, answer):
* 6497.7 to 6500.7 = 12.6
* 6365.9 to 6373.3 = 14.4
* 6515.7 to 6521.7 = 14.3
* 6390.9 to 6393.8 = 11.1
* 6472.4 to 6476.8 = 12.9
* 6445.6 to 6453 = 13.7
